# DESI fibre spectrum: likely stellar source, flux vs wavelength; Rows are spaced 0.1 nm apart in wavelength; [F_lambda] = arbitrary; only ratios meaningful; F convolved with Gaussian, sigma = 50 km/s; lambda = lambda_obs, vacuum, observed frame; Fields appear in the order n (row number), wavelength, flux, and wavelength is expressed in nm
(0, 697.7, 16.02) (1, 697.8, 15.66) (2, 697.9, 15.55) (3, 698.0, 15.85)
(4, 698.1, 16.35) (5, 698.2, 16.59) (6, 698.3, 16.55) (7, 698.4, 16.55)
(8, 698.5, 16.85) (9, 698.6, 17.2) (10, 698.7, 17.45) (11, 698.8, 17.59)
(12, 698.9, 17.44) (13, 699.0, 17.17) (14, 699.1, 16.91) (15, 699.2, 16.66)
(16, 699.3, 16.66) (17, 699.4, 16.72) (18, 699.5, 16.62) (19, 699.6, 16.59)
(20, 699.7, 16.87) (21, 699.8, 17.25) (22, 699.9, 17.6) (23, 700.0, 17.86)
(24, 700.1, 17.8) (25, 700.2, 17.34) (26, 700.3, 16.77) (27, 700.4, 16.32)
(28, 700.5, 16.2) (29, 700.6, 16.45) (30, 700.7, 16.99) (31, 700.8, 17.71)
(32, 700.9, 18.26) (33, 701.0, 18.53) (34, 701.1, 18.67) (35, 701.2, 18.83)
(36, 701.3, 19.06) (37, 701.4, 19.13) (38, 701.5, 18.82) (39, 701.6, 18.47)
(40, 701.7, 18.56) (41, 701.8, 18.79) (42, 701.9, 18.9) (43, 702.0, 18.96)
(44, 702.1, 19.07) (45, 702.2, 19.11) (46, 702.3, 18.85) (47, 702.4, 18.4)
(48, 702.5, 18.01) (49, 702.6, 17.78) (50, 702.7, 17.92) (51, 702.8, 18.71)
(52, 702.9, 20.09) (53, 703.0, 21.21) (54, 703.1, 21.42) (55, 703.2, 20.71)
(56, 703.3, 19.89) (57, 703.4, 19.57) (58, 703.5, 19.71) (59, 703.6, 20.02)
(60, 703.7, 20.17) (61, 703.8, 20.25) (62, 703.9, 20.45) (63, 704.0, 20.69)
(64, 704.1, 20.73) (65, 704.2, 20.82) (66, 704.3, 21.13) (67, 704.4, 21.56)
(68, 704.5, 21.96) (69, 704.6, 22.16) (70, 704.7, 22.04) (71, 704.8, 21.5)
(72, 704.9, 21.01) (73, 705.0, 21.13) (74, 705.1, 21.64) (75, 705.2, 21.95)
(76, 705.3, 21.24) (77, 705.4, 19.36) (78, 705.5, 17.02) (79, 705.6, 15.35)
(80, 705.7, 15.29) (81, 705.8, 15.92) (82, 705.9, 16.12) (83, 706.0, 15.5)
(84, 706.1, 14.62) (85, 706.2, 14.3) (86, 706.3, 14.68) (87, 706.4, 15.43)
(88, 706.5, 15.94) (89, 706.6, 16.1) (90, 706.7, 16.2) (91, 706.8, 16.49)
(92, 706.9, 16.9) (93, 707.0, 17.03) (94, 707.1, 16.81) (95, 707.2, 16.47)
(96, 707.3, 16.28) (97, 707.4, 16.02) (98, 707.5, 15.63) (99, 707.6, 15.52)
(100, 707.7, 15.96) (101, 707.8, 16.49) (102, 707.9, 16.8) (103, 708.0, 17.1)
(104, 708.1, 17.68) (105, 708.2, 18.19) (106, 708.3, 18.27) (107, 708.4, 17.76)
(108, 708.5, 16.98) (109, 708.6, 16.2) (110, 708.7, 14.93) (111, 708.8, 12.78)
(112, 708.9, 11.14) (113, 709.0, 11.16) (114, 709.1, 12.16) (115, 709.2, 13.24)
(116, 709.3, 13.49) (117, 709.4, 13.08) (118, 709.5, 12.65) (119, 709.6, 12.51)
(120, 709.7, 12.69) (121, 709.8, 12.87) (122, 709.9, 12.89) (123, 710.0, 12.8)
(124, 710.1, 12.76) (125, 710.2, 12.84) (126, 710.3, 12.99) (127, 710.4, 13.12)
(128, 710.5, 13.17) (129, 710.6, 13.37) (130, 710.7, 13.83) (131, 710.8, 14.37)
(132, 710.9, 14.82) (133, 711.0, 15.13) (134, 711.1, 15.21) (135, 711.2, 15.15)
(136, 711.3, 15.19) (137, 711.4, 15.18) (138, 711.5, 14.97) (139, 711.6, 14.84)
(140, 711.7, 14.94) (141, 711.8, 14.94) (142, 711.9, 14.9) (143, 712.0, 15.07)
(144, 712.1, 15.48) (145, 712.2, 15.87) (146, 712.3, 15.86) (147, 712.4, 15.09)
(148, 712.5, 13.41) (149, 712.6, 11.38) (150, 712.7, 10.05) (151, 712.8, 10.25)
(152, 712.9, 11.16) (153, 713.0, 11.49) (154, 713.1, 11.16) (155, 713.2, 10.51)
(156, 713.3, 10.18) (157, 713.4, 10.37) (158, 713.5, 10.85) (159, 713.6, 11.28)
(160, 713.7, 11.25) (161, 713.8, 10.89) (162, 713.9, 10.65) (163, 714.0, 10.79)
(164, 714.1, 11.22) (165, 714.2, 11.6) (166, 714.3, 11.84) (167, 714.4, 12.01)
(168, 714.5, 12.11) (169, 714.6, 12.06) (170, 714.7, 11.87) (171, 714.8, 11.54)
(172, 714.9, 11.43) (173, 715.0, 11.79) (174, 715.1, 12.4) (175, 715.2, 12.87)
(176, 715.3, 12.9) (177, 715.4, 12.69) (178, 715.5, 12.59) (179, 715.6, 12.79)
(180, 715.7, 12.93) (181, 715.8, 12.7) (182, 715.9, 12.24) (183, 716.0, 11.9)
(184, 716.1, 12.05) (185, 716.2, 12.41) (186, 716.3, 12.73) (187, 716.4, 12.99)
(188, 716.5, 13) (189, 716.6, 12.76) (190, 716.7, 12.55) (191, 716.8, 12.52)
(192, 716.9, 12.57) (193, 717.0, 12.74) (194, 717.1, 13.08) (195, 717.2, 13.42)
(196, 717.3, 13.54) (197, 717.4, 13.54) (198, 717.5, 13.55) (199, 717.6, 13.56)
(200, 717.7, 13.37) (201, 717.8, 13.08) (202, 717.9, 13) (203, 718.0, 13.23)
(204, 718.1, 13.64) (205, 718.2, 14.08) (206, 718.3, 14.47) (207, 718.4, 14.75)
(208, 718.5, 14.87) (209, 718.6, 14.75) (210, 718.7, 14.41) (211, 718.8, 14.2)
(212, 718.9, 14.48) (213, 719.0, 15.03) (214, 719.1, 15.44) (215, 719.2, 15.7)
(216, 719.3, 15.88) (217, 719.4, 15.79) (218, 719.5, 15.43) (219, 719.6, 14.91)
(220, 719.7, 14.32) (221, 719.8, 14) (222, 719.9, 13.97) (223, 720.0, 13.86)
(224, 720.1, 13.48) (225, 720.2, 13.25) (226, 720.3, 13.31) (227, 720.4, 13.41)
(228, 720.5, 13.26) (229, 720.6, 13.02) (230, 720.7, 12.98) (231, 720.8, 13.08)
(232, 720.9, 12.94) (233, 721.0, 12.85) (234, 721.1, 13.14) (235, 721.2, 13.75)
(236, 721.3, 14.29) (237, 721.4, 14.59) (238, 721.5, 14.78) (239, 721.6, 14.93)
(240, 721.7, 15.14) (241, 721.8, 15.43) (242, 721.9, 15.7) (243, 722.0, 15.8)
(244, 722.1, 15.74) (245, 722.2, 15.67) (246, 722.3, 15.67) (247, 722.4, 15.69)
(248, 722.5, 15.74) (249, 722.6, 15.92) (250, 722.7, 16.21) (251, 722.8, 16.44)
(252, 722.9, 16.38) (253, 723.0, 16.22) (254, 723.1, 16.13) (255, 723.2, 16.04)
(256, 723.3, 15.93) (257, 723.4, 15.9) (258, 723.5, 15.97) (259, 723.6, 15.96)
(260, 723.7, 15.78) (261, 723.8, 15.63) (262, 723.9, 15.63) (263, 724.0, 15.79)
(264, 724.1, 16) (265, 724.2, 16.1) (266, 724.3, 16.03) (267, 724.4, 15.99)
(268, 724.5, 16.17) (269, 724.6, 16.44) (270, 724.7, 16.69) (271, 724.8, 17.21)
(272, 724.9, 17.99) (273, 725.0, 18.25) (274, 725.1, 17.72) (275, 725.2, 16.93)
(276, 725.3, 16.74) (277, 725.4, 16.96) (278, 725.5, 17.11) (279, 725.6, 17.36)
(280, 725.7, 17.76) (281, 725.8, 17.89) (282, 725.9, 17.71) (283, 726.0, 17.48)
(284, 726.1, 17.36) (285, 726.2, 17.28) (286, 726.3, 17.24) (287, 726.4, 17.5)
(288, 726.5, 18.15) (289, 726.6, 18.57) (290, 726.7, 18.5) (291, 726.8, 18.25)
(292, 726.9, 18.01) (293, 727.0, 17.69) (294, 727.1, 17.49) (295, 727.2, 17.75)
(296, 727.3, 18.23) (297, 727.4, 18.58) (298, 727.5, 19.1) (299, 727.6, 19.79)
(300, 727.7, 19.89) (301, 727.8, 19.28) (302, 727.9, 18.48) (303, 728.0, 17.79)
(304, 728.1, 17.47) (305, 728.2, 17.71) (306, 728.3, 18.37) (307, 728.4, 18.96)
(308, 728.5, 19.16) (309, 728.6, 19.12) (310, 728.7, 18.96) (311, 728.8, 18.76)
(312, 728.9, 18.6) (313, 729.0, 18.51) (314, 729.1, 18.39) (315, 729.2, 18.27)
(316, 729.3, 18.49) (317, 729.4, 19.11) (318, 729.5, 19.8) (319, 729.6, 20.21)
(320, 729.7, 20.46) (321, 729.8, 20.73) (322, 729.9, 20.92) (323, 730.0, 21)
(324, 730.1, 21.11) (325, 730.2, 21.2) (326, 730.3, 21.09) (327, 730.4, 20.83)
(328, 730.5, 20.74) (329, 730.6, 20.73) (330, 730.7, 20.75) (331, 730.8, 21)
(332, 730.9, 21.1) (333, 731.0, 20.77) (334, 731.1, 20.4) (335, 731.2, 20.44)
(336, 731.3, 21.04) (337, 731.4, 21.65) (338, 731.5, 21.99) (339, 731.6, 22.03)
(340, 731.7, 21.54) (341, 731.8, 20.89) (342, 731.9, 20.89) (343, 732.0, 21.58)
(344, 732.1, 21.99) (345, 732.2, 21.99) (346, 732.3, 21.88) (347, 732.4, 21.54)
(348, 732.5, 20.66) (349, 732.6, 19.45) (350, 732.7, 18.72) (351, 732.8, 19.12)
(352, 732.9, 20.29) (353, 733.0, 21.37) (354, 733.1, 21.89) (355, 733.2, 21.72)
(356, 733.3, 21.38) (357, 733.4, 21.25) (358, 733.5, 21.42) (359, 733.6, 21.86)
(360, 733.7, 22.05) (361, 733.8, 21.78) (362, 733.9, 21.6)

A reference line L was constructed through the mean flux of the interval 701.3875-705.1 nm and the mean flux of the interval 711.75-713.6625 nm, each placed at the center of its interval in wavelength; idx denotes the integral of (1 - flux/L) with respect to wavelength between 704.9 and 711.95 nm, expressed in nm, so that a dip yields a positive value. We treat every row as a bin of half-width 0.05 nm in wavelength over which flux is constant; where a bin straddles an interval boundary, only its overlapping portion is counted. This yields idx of 0.22 nm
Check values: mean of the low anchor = 20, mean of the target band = 15.4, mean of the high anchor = 12.6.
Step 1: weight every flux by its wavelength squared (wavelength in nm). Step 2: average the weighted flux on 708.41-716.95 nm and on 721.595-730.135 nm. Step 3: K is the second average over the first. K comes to 1.41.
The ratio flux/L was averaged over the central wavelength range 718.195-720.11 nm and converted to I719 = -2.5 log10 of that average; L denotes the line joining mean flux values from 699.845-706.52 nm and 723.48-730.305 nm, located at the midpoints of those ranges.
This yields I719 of 0.235 mag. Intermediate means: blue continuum 18.8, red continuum 18.1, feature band 14.7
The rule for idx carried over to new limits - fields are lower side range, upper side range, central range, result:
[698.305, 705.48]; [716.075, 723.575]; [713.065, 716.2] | 0.78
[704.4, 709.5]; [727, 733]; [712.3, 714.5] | 0.77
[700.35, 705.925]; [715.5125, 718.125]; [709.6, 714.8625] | 0.76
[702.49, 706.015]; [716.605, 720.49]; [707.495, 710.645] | 0.62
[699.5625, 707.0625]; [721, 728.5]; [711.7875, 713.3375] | 0.43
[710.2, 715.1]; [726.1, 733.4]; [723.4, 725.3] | 0.12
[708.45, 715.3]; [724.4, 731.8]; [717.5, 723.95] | 0.60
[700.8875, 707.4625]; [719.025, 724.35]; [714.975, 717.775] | 0.58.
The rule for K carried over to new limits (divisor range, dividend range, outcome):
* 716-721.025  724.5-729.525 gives 1.35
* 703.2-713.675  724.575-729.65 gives 1.21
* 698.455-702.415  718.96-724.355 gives 0.90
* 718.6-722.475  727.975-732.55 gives 1.44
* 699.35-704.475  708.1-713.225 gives 0.76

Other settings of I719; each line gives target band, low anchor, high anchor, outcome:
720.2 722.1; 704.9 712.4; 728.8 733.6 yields 0.29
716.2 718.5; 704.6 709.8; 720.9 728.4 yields 0.24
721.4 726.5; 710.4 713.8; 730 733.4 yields 0.10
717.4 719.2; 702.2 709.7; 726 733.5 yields 0.30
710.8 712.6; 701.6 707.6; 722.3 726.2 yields 0.19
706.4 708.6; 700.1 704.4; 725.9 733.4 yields 0.15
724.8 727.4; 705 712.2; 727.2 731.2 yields 0.07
